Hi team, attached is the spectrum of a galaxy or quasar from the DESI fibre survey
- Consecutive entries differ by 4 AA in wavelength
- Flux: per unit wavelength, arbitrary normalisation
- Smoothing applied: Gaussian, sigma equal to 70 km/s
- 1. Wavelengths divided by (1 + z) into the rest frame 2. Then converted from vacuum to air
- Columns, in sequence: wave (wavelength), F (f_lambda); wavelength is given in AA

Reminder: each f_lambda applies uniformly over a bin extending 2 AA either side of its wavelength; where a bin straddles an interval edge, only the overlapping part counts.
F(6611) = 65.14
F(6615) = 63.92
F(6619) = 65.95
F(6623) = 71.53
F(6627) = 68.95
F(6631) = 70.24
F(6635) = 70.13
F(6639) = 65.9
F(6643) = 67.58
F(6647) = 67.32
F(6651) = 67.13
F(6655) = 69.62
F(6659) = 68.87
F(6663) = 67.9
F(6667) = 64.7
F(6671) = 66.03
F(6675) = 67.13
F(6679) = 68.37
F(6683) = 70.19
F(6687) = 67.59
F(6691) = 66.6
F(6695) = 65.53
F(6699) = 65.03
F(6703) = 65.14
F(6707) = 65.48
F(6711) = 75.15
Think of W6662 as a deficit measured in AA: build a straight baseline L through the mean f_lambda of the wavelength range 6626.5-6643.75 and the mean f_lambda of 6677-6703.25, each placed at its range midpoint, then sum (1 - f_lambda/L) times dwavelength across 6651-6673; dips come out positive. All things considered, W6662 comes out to 0.1 AA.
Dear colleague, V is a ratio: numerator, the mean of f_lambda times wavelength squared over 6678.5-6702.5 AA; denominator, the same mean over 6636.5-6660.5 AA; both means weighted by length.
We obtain 1.0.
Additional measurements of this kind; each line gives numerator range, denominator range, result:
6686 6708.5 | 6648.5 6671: 0.99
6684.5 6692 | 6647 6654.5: 1.01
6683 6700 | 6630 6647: 0.99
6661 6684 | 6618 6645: 0.99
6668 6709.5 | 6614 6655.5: 1.00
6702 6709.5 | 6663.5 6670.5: 1.02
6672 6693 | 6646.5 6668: 1.01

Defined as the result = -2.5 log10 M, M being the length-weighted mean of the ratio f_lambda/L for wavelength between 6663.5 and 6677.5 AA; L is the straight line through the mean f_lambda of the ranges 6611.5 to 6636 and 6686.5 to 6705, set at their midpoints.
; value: 0.01 mag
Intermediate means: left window 68.2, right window 65.8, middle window 66.2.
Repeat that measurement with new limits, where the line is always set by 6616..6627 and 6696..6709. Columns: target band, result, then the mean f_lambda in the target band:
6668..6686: -0.025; 67.7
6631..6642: -0.010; 68.4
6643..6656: -0.009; 67.8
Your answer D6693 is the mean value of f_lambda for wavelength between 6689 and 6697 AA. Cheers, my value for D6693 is 66.1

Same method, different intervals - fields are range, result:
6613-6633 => 68.1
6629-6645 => 68.5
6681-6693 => 68.1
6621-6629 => 70.2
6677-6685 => 69.3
